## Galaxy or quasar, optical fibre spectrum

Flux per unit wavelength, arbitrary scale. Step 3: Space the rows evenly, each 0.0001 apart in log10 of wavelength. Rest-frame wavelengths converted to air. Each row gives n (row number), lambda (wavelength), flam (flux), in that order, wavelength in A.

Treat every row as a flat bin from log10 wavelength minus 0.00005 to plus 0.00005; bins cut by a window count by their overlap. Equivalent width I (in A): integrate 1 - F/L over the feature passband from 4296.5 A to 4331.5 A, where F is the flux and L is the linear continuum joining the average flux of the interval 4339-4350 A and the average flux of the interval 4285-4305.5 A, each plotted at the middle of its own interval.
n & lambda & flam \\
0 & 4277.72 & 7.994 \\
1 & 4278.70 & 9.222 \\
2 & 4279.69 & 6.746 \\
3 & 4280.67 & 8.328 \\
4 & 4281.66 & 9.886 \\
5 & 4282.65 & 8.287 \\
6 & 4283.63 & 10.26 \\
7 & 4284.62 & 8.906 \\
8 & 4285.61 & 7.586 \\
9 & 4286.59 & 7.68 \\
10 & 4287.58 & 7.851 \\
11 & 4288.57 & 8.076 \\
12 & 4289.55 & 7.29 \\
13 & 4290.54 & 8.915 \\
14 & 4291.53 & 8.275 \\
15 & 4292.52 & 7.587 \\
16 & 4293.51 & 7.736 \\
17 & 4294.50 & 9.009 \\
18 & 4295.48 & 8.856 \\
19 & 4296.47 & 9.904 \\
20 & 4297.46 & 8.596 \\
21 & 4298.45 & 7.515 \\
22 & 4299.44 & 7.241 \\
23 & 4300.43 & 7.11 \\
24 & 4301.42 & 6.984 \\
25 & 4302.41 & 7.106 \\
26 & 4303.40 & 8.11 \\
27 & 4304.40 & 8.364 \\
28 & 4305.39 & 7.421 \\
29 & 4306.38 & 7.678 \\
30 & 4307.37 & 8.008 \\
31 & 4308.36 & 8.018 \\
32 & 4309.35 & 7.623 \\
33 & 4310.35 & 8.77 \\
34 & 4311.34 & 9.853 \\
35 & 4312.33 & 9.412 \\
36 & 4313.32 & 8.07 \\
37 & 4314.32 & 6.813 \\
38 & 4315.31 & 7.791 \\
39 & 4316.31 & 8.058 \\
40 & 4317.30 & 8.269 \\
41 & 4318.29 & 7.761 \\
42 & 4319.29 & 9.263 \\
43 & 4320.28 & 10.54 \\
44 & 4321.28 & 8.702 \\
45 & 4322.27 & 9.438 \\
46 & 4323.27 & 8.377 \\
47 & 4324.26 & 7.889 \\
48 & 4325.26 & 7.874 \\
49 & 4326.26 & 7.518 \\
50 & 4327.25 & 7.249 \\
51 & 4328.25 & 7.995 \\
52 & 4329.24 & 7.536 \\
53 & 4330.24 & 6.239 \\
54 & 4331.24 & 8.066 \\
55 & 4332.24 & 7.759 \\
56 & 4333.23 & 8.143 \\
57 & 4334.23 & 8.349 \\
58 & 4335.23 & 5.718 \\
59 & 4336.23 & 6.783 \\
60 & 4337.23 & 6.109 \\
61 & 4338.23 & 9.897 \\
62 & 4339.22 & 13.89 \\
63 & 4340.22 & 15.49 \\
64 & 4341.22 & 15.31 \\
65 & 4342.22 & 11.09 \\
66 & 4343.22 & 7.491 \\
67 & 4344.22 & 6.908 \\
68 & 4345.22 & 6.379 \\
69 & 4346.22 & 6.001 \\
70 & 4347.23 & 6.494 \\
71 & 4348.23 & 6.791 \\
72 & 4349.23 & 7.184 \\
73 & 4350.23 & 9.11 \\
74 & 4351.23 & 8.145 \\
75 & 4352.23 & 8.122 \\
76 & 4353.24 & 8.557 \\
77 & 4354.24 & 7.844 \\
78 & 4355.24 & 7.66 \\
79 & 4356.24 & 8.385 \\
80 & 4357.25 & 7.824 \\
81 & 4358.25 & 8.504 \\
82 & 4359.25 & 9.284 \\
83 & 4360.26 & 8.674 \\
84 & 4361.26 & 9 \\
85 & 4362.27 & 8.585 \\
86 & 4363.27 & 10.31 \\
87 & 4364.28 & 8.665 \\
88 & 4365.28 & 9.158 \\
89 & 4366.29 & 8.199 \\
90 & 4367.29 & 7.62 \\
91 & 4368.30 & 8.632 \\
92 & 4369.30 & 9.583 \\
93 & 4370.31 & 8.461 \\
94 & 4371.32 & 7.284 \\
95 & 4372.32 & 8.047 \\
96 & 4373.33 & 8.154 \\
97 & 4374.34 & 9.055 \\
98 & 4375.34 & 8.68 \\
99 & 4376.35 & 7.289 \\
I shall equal 1.6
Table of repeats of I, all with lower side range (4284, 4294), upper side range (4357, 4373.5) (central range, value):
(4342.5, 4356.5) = 1.55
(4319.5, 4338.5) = 0.96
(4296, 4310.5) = 0.45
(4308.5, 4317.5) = -0.09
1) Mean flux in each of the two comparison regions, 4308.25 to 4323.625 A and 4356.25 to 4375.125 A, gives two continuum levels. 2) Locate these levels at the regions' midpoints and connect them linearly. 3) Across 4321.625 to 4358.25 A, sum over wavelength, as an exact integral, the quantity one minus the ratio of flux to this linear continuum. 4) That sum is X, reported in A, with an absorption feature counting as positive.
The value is 1.1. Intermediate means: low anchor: 8.56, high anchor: 8.61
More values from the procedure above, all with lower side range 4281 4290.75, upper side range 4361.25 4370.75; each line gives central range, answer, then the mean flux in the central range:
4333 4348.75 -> -0.2 A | 8.81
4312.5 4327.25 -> 0.5 A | 8.3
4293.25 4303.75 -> 0.6 A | 8.03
